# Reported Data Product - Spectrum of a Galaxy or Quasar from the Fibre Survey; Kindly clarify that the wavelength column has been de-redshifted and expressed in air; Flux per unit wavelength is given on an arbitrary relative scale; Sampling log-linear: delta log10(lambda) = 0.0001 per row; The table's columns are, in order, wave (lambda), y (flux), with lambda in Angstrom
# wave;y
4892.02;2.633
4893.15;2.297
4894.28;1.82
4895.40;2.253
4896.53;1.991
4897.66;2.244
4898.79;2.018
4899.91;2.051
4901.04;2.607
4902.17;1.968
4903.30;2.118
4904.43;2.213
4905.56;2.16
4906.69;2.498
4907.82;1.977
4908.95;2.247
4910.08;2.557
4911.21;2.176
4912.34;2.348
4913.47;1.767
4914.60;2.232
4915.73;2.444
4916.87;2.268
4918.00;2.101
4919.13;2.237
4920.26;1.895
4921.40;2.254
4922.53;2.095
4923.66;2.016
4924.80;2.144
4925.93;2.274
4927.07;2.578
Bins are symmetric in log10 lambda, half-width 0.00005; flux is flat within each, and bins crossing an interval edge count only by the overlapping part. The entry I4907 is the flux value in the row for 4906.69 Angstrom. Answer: 2.498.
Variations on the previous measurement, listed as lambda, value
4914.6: 2.232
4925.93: 2.274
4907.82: 1.977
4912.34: 2.348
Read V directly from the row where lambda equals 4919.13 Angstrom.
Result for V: 2.237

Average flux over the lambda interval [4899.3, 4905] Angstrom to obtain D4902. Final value 2.19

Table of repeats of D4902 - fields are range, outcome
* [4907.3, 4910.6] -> 2.26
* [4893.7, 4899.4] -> 2.07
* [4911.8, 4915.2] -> 2.12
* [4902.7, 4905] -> 2.16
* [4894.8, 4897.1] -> 2.12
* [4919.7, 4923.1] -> 2.08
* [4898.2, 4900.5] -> 2.05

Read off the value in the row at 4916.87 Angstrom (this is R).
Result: 2.268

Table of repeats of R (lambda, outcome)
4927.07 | 2.578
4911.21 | 2.176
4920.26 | 1.895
